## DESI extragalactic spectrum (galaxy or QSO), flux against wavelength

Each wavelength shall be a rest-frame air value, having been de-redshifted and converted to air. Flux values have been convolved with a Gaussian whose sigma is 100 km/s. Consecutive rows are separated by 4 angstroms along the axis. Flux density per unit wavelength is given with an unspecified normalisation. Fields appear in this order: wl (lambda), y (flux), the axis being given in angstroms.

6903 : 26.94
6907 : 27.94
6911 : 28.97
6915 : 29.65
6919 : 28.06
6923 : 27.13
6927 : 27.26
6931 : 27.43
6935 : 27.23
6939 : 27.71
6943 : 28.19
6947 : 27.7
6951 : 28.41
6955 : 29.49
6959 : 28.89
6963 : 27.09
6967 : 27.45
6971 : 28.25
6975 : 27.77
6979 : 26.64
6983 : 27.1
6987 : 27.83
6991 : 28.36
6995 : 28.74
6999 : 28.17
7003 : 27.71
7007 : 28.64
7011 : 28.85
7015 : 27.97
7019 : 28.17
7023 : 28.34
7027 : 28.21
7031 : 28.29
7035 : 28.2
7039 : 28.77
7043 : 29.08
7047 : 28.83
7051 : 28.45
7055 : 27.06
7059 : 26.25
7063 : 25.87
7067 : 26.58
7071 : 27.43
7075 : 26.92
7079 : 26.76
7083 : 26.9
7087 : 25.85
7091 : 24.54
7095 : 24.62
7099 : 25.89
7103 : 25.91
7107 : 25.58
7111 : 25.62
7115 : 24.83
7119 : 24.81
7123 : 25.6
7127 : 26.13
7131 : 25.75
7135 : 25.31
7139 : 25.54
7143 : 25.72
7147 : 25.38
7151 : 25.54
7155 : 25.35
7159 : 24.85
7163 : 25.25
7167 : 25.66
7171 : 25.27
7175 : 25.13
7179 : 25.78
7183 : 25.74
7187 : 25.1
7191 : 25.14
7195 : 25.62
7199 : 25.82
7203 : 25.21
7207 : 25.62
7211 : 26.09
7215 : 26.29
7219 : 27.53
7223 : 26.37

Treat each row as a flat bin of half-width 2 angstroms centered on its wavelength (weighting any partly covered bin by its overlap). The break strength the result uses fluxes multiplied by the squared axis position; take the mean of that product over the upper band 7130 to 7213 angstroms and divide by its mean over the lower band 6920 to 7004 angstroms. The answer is 0.97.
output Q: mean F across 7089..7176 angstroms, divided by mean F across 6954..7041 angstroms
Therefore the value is 0.9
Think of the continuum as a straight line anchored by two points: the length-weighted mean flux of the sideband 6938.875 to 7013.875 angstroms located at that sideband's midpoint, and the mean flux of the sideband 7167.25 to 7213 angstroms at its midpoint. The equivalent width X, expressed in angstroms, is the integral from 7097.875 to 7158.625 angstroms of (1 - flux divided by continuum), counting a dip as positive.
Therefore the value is 1.7 angstroms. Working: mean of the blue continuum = 28.1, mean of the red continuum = 25.5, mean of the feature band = 25.5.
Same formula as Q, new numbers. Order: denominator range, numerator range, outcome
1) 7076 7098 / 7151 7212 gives 0.99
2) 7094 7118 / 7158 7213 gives 1.00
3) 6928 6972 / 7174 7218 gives 0.92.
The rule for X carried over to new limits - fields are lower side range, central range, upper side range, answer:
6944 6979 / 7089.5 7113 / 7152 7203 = 0.85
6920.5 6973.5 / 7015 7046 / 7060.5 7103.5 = -1.89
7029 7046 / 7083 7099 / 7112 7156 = 0.90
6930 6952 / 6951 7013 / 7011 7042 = -0.08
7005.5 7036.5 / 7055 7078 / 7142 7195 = 0.64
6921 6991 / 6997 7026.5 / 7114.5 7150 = -1.34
